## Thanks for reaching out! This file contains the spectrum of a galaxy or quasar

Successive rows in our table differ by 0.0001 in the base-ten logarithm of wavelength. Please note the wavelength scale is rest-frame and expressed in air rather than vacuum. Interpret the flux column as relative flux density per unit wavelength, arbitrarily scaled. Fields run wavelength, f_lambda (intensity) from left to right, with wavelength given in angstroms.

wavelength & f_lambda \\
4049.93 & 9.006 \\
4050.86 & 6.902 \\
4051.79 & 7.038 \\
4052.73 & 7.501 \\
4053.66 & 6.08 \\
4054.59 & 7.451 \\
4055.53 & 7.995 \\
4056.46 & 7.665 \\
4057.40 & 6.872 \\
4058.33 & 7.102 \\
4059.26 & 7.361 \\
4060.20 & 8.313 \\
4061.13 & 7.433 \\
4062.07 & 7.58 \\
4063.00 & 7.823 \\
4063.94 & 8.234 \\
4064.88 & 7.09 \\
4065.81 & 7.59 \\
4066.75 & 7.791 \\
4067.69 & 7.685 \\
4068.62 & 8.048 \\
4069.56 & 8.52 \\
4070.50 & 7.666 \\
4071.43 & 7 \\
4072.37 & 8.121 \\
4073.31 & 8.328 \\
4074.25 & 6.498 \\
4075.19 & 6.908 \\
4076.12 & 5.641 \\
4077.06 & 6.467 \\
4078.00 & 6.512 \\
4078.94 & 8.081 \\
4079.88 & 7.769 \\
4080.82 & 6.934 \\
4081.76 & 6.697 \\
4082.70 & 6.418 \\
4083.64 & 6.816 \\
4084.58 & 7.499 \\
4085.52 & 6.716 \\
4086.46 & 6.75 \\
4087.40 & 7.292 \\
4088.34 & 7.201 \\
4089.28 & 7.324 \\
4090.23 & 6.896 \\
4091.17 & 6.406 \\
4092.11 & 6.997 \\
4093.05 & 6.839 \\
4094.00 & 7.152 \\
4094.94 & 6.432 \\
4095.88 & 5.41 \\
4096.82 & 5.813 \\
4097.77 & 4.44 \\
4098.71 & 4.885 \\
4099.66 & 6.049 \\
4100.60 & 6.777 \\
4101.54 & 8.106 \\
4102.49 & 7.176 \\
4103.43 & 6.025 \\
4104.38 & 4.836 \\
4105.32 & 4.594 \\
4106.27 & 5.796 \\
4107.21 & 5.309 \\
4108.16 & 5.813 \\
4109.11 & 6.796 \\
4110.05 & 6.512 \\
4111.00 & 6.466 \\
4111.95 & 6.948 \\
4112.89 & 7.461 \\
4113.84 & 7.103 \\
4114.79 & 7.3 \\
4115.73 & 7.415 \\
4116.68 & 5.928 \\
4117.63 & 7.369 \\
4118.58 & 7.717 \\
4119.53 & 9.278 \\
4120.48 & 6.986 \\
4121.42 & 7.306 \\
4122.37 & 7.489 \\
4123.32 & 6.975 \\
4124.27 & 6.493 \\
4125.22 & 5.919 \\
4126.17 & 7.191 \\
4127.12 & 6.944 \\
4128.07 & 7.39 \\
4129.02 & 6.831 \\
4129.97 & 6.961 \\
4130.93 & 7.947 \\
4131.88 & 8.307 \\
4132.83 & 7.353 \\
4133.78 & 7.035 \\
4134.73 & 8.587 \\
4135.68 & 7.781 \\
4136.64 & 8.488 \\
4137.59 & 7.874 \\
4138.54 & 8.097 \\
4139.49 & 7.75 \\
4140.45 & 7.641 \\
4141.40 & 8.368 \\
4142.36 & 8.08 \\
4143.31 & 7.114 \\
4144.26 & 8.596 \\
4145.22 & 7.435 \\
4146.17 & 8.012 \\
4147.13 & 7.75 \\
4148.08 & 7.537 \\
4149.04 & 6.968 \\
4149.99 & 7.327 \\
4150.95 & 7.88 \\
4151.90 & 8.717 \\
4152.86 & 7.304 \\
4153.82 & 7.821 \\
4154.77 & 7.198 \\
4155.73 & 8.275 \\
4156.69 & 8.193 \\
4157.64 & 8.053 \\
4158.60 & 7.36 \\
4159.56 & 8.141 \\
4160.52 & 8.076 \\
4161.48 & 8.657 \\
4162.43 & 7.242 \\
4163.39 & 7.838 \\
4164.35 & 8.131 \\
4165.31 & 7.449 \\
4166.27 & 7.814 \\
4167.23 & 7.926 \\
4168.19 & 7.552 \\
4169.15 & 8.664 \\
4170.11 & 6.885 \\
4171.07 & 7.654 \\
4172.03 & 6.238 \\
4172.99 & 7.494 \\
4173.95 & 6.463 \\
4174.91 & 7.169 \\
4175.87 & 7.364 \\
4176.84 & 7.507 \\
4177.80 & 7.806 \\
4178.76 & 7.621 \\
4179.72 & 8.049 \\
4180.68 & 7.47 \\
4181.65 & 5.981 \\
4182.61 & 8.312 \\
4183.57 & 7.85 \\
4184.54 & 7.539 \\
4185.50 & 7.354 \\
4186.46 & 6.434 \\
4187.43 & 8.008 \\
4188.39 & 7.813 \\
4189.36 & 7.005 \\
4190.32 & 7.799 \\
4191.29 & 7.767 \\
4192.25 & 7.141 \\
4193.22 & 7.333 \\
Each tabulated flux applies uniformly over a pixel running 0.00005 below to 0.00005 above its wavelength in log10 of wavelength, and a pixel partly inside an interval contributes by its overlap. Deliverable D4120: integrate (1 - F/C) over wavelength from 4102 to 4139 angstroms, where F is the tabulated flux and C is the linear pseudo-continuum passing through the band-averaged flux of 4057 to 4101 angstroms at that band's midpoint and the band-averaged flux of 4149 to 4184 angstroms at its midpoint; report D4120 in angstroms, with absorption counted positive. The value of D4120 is 1.5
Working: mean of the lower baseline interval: 7.02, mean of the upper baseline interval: 7.64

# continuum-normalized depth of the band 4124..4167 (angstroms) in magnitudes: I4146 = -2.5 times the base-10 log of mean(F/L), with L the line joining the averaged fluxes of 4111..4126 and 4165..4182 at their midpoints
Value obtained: -0.060 mag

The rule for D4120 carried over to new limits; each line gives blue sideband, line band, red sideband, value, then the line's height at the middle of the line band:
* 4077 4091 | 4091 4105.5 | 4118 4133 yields 1.99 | 7.13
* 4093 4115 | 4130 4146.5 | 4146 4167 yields -1.43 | 7.26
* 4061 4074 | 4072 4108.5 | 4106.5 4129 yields 4.19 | 7.39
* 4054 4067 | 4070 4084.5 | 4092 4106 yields -0.31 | 6.92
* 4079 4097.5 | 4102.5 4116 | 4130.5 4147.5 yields 1.75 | 7.26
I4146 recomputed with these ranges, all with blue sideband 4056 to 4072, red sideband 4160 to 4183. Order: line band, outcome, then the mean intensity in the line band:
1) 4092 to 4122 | 0.16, 6.53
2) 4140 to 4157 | -0.03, 7.79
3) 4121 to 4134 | 0.06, 7.15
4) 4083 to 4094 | 0.10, 6.97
